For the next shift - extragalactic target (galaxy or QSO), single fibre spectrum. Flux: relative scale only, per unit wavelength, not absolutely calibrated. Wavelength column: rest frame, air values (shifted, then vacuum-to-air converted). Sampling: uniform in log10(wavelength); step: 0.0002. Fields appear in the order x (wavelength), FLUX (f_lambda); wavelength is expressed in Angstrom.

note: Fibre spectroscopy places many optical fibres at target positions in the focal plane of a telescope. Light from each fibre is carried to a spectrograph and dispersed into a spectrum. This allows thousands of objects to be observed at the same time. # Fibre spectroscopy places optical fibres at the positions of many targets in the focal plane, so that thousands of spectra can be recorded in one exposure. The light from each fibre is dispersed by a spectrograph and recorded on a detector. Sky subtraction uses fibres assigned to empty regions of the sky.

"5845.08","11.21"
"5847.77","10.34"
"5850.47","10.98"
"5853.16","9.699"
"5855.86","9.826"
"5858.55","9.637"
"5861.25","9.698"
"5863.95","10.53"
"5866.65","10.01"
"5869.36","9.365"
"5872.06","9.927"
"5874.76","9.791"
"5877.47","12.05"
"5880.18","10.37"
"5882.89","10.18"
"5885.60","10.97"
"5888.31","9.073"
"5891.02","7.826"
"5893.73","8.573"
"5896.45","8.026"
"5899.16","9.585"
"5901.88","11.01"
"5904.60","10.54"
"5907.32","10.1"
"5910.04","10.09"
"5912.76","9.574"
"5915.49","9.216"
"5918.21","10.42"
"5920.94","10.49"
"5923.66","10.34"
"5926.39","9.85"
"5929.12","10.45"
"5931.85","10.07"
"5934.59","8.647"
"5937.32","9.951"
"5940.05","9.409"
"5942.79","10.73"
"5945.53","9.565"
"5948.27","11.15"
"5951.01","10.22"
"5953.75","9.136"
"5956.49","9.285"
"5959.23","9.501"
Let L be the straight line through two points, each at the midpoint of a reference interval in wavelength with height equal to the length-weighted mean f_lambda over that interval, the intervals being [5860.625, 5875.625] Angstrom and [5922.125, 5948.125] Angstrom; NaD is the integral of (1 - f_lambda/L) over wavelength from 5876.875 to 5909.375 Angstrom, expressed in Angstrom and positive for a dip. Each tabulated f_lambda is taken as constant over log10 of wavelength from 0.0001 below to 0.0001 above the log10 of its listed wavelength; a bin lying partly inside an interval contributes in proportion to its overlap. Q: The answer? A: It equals 0.35 Angstrom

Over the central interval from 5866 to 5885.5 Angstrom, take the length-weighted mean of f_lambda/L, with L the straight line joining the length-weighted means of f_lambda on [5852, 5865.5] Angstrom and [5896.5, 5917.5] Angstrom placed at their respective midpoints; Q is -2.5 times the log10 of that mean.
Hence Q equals -0.04 mag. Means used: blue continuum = 9.88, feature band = 10.3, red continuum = 9.91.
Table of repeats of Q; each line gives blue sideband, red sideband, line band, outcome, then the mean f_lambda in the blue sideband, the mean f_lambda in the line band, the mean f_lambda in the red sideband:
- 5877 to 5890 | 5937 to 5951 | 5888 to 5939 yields 0.06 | 10.4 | 9.69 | 10.2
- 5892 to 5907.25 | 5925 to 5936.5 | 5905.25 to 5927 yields -0.04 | 9.55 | 10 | 9.76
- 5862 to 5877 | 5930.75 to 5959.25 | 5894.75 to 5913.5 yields 0.01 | 10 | 9.83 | 9.8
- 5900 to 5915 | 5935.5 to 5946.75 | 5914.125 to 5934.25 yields 0.00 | 10.2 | 10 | 9.87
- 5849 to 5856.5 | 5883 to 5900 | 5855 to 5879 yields -0.04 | 10.2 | 10.1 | 9.08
